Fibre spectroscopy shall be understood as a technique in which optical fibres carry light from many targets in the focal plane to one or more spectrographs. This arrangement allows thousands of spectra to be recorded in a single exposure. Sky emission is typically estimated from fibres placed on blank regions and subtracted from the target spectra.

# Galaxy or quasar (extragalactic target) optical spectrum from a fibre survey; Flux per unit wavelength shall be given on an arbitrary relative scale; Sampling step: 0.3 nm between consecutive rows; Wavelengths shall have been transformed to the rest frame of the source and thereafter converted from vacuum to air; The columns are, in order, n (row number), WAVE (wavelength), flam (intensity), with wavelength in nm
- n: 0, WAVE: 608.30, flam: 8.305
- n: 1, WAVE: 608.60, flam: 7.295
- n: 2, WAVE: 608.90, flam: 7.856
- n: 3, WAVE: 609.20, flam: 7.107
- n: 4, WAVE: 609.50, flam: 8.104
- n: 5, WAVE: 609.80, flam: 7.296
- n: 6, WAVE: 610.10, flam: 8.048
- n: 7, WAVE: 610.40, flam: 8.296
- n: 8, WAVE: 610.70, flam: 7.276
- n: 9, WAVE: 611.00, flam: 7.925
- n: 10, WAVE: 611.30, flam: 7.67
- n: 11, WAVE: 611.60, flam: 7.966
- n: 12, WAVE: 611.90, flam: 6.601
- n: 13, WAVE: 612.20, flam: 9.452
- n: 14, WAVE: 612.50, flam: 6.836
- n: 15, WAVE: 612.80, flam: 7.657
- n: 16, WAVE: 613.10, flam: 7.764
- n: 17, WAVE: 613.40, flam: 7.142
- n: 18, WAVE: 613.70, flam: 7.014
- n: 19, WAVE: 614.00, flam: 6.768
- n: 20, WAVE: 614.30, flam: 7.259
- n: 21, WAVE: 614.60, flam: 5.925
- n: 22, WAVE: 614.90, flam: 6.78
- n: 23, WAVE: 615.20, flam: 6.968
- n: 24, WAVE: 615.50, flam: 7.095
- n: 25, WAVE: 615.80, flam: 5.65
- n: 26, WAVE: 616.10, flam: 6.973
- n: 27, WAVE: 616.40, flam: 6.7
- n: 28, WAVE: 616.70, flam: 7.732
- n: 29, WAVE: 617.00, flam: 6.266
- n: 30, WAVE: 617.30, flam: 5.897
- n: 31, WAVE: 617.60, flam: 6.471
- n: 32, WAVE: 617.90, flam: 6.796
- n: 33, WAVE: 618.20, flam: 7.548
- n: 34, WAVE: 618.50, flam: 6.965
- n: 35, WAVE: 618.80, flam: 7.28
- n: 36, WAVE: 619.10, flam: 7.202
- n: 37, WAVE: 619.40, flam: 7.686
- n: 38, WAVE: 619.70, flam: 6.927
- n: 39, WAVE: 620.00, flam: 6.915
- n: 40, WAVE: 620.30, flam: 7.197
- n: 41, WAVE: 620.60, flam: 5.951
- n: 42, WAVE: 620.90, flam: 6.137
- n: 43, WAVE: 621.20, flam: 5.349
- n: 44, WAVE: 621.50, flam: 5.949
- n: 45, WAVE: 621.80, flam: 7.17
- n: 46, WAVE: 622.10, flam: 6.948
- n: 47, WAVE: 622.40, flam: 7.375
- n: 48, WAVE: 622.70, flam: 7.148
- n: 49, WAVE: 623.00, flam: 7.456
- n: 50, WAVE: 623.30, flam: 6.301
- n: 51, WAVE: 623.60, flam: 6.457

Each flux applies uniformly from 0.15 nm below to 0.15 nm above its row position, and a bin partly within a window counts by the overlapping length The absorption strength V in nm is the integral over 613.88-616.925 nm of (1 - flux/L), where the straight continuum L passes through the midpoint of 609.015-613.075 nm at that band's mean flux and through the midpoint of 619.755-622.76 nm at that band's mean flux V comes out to 0.20 nm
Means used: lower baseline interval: 7.71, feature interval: 6.77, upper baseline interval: 6.61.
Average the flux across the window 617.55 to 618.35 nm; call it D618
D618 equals 7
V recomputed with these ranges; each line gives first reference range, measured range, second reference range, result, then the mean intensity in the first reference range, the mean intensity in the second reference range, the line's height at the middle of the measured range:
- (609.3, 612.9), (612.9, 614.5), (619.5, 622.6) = 0.06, 7.75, 6.62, 7.46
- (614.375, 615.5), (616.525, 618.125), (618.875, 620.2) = 0.06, 6.68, 7.19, 6.94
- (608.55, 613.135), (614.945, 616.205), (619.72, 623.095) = 0.10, 7.7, 6.69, 7.25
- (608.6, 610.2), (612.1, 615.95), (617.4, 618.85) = 0.11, 7.63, 6.96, 7.27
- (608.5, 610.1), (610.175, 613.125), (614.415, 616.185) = -0.23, 7.59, 6.56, 7.19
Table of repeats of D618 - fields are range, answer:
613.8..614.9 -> 6.68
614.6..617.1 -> 6.73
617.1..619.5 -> 6.95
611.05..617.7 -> 7.04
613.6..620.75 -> 6.83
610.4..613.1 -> 7.71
